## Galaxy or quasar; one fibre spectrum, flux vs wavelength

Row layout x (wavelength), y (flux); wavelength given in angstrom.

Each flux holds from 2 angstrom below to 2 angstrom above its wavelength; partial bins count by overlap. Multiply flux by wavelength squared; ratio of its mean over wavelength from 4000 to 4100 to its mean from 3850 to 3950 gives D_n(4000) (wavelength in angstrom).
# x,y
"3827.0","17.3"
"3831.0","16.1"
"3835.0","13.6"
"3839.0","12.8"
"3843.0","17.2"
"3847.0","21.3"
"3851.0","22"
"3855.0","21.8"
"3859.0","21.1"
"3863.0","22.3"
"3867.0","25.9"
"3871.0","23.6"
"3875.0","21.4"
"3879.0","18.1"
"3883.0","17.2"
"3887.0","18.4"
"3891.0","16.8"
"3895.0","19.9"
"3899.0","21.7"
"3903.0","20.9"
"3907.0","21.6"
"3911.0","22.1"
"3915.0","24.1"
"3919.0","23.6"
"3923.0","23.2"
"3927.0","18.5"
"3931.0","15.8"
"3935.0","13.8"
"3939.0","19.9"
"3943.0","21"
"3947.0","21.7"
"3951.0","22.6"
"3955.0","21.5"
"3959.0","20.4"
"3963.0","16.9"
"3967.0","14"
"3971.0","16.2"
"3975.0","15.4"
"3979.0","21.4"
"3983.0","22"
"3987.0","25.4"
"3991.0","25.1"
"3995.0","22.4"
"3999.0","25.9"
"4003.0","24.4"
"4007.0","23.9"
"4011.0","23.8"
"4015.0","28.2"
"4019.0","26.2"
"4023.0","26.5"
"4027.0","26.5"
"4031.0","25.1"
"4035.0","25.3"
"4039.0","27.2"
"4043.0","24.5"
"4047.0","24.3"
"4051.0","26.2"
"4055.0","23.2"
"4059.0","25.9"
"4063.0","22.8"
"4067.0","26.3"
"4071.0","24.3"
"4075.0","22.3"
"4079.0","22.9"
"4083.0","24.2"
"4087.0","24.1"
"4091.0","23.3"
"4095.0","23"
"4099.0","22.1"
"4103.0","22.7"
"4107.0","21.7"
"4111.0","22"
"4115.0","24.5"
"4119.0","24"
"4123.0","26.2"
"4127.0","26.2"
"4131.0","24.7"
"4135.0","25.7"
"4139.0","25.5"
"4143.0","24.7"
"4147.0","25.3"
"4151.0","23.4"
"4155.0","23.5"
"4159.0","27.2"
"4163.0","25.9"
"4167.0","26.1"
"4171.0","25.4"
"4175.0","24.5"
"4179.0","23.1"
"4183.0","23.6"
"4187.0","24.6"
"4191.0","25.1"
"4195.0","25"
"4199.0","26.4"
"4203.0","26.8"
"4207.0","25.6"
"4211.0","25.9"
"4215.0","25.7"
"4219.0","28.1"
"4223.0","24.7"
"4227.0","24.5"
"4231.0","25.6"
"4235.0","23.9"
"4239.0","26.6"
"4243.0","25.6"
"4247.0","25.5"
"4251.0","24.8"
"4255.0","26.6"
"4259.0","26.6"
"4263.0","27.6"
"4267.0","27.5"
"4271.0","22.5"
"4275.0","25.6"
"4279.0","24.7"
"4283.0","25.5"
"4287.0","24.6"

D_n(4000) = 1.29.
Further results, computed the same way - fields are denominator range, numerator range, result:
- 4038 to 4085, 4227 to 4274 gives 1.15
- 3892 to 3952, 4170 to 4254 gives 1.42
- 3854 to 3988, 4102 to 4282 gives 1.42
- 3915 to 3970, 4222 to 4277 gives 1.52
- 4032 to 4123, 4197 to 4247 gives 1.15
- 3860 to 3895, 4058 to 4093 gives 1.29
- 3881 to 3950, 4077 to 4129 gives 1.29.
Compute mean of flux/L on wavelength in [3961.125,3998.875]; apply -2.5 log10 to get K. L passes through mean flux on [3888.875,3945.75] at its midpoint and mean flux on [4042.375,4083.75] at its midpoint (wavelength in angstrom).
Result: 0.09 mag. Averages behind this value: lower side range 20.2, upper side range 24.3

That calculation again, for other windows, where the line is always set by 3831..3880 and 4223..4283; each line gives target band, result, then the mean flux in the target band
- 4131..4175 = -0.048 mag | 25.2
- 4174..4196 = 0.013 mag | 24.3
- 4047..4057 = -0.088 mag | 24.6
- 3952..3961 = 0.012 mag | 21.1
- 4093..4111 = 0.051 mag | 22.3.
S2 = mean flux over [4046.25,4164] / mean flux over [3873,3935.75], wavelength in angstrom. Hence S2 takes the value 1.22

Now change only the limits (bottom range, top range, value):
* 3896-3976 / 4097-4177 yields 1.24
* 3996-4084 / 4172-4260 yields 1.02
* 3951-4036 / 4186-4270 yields 1.14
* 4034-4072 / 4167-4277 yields 1.02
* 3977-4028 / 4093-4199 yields 0.99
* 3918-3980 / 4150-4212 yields 1.32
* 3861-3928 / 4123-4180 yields 1.19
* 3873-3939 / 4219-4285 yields 1.29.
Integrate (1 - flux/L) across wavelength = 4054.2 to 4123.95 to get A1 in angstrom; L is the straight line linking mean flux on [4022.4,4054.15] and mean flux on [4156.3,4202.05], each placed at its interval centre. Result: 5.0 angstrom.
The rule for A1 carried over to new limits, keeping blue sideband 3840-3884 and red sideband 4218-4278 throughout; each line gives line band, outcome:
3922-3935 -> 2.24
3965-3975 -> 3.20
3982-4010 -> -2.00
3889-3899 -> 1.10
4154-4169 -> -0.74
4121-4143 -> -1.20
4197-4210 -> -0.58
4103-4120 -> 0.75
